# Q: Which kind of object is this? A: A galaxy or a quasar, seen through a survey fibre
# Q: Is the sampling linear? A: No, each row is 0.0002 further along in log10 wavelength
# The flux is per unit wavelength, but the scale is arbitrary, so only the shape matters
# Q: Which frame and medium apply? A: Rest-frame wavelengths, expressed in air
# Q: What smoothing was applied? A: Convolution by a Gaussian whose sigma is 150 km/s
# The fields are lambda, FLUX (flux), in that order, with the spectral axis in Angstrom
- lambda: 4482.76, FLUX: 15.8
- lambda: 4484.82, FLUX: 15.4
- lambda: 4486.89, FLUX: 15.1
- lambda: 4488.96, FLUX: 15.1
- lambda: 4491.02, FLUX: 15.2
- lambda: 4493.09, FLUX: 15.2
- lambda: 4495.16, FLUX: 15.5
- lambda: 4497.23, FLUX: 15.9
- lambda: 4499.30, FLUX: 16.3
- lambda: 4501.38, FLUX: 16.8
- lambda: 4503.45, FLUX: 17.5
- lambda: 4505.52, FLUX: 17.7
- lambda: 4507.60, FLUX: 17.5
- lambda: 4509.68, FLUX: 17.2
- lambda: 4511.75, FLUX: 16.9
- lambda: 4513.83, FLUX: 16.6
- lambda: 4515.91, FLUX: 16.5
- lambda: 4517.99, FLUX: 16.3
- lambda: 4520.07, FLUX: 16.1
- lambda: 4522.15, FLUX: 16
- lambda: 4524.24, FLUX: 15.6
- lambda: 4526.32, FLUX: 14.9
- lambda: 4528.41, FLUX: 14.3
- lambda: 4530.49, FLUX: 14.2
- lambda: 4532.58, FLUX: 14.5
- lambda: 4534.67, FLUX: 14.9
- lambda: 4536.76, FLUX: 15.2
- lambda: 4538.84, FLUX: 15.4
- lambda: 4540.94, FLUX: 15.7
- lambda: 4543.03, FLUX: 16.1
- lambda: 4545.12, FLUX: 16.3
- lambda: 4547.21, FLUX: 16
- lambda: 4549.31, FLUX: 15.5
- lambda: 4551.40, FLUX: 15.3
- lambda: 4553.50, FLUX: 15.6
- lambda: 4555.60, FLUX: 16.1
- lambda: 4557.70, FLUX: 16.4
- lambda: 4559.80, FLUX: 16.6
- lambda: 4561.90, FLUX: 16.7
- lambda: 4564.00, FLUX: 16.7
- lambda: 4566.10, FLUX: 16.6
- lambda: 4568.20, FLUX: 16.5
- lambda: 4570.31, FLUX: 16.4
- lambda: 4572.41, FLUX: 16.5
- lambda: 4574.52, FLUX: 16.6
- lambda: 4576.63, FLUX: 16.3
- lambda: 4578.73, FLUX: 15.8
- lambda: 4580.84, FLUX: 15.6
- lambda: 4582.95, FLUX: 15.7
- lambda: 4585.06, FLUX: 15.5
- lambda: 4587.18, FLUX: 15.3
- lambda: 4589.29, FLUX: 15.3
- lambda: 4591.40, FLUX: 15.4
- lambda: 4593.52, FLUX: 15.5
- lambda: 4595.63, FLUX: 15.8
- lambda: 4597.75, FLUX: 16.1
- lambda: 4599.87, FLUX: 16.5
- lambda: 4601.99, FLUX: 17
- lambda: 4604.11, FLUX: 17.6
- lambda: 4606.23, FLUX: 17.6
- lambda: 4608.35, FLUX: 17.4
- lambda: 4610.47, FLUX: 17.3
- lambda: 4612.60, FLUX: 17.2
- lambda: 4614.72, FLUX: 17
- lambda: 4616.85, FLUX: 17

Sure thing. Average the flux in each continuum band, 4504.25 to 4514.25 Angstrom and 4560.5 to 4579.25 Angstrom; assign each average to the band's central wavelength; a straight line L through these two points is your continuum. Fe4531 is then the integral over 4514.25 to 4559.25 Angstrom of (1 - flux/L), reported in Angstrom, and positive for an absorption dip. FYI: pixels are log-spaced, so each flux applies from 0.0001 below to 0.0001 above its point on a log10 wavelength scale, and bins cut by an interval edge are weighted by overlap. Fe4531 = 3.4 Angstrom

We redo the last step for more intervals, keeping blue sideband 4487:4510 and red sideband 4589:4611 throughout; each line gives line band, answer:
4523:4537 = 1.3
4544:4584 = 0.7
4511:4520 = -0.1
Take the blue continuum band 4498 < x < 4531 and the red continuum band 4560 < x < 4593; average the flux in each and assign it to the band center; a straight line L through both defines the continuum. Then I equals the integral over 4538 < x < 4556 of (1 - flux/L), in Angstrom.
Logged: 0.45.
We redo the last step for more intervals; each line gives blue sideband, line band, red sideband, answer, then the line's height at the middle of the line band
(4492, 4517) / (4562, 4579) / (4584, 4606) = -0.27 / 16.2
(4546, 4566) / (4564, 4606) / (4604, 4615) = 1.60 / 16.8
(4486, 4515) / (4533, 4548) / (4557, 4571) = 0.80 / 16.5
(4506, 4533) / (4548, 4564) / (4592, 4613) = 0.23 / 16.3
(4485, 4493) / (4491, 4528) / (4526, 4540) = -3.29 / 15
